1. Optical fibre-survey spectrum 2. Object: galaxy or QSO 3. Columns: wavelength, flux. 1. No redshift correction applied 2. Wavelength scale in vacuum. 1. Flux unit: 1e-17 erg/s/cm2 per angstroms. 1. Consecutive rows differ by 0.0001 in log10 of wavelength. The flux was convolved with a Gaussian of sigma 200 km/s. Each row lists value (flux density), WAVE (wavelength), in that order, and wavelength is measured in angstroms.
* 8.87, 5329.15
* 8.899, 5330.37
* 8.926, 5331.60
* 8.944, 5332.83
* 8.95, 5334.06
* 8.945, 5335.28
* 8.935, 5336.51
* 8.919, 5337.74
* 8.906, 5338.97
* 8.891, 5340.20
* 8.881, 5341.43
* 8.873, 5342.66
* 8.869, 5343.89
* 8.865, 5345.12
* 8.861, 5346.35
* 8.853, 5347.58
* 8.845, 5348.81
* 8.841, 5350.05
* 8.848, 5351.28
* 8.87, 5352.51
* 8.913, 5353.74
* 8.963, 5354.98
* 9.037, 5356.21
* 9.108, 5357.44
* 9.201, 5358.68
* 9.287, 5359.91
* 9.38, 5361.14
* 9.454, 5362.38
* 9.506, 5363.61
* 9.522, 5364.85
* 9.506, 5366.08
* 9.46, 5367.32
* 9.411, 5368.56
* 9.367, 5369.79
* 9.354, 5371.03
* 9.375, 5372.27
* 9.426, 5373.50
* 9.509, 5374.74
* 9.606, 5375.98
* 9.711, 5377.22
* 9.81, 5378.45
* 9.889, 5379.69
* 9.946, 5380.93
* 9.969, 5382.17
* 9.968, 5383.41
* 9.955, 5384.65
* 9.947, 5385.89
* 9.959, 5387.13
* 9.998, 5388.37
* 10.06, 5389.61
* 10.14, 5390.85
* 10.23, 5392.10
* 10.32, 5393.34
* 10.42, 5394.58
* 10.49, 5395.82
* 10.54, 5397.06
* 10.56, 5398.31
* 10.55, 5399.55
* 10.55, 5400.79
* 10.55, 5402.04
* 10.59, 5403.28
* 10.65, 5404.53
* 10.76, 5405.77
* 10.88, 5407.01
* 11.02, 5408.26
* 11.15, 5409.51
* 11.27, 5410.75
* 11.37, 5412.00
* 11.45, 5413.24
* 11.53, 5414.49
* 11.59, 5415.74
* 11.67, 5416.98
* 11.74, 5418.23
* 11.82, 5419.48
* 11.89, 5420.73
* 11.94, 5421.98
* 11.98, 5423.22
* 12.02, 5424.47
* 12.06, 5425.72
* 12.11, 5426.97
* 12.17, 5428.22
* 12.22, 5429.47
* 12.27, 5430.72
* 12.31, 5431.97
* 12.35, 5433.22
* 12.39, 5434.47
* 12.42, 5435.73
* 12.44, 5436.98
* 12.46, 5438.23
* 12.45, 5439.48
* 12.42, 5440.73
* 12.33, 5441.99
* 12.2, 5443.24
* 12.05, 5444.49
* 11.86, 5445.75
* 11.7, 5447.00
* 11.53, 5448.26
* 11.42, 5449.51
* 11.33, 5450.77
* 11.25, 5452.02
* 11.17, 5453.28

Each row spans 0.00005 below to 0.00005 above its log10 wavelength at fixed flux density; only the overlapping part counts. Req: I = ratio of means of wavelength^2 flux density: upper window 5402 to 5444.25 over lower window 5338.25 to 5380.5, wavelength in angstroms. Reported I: 1.31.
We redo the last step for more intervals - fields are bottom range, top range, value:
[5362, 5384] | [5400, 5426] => 1.20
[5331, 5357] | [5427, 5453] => 1.40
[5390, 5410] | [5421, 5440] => 1.17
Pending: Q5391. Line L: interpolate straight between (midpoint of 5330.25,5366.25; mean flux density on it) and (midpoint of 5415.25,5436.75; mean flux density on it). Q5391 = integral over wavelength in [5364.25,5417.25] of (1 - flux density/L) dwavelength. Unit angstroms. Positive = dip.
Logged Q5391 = 2.1 angstroms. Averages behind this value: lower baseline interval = 9.02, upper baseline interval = 12.1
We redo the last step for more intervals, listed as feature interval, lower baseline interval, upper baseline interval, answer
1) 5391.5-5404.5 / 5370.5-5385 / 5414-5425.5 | 0.3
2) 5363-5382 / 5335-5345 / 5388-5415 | 0.5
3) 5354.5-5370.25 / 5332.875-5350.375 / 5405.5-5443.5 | 0.5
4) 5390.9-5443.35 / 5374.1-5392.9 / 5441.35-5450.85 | -2.7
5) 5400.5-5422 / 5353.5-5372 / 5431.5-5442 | 0.2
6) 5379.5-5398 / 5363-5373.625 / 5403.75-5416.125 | 0.3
